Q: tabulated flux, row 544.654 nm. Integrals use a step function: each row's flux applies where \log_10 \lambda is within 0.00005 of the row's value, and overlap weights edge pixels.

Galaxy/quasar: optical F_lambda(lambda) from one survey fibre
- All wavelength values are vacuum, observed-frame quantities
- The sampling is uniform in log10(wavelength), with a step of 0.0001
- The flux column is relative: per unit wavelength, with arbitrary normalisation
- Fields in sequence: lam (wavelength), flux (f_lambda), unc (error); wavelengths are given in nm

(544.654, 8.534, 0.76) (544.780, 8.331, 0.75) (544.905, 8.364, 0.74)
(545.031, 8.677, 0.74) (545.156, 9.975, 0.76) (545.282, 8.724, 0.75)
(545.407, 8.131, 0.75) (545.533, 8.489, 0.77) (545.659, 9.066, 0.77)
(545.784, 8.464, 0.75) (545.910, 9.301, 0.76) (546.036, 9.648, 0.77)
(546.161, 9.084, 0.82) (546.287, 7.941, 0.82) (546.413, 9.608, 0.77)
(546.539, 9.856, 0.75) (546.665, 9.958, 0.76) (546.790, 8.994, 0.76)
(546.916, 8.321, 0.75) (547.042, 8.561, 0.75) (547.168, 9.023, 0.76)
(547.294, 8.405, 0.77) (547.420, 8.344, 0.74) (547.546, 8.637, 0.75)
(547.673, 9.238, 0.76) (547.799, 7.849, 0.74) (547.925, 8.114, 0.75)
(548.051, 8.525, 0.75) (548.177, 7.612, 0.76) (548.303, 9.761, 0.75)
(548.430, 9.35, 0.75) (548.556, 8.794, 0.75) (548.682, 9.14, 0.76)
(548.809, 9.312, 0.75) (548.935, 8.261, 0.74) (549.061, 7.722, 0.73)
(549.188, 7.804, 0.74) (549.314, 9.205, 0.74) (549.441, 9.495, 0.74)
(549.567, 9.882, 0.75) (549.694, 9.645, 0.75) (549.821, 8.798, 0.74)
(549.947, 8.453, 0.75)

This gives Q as 8.534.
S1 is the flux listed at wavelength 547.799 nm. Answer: 7.849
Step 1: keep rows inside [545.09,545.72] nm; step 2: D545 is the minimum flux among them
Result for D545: 8.131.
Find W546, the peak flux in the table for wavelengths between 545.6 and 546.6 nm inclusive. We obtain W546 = 9.856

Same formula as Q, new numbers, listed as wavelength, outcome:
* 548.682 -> 9.14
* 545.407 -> 8.131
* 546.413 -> 9.608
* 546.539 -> 9.856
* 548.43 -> 9.35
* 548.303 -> 9.761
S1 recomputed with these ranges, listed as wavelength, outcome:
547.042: 8.561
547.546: 8.637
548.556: 8.794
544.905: 8.364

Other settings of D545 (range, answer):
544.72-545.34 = 8.331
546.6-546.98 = 8.321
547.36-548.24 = 7.612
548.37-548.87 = 8.794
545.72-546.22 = 8.464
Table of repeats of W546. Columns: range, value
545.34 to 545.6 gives 8.489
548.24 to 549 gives 9.761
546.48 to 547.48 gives 9.958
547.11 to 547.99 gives 9.238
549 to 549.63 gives 9.882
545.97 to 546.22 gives 9.648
